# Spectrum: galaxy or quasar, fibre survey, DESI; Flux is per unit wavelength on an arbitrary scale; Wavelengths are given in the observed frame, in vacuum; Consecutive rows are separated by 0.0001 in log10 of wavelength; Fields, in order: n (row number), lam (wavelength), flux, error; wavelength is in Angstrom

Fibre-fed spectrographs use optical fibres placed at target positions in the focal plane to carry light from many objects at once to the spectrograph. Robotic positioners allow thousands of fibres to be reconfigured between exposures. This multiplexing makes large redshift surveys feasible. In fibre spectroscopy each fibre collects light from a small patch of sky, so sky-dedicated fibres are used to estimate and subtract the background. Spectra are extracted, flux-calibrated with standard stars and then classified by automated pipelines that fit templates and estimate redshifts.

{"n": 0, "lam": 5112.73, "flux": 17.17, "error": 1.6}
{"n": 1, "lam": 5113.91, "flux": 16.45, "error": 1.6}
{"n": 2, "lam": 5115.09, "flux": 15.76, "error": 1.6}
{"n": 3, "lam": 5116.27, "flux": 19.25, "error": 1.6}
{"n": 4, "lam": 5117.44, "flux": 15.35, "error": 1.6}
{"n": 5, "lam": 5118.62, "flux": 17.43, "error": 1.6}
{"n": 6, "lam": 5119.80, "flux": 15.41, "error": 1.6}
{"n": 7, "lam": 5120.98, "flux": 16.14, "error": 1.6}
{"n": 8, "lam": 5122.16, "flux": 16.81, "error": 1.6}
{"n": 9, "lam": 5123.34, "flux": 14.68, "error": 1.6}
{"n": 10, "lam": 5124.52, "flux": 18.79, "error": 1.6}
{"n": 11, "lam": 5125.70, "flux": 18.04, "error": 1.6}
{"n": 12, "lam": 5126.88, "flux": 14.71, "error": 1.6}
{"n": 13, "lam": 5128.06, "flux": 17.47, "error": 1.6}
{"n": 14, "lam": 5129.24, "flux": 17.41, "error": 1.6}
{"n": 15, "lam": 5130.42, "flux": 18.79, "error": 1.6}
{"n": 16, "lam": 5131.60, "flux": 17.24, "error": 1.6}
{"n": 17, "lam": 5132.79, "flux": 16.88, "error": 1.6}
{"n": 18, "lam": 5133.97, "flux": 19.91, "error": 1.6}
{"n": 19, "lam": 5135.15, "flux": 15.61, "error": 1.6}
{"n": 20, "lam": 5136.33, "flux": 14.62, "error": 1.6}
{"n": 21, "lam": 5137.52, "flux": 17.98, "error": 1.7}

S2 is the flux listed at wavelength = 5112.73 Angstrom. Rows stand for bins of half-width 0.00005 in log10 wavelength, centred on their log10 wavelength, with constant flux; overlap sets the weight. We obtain 17.17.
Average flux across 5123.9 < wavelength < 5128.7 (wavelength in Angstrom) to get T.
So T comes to 17.2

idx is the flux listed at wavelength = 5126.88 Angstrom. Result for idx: 14.71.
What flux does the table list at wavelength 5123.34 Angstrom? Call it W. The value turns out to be 14.68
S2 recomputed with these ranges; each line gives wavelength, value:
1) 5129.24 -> 17.41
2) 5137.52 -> 17.98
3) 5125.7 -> 18.04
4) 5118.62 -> 17.43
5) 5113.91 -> 16.45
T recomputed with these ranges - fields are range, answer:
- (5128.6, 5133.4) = 17.6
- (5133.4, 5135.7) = 17.8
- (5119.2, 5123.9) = 15.8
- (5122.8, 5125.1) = 16.8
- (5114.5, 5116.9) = 17.5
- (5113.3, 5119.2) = 16.8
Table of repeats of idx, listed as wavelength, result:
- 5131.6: 17.24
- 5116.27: 19.25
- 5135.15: 15.61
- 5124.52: 18.79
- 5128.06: 17.47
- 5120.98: 16.14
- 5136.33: 14.62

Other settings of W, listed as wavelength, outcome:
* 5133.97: 19.91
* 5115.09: 15.76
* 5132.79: 16.88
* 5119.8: 15.41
